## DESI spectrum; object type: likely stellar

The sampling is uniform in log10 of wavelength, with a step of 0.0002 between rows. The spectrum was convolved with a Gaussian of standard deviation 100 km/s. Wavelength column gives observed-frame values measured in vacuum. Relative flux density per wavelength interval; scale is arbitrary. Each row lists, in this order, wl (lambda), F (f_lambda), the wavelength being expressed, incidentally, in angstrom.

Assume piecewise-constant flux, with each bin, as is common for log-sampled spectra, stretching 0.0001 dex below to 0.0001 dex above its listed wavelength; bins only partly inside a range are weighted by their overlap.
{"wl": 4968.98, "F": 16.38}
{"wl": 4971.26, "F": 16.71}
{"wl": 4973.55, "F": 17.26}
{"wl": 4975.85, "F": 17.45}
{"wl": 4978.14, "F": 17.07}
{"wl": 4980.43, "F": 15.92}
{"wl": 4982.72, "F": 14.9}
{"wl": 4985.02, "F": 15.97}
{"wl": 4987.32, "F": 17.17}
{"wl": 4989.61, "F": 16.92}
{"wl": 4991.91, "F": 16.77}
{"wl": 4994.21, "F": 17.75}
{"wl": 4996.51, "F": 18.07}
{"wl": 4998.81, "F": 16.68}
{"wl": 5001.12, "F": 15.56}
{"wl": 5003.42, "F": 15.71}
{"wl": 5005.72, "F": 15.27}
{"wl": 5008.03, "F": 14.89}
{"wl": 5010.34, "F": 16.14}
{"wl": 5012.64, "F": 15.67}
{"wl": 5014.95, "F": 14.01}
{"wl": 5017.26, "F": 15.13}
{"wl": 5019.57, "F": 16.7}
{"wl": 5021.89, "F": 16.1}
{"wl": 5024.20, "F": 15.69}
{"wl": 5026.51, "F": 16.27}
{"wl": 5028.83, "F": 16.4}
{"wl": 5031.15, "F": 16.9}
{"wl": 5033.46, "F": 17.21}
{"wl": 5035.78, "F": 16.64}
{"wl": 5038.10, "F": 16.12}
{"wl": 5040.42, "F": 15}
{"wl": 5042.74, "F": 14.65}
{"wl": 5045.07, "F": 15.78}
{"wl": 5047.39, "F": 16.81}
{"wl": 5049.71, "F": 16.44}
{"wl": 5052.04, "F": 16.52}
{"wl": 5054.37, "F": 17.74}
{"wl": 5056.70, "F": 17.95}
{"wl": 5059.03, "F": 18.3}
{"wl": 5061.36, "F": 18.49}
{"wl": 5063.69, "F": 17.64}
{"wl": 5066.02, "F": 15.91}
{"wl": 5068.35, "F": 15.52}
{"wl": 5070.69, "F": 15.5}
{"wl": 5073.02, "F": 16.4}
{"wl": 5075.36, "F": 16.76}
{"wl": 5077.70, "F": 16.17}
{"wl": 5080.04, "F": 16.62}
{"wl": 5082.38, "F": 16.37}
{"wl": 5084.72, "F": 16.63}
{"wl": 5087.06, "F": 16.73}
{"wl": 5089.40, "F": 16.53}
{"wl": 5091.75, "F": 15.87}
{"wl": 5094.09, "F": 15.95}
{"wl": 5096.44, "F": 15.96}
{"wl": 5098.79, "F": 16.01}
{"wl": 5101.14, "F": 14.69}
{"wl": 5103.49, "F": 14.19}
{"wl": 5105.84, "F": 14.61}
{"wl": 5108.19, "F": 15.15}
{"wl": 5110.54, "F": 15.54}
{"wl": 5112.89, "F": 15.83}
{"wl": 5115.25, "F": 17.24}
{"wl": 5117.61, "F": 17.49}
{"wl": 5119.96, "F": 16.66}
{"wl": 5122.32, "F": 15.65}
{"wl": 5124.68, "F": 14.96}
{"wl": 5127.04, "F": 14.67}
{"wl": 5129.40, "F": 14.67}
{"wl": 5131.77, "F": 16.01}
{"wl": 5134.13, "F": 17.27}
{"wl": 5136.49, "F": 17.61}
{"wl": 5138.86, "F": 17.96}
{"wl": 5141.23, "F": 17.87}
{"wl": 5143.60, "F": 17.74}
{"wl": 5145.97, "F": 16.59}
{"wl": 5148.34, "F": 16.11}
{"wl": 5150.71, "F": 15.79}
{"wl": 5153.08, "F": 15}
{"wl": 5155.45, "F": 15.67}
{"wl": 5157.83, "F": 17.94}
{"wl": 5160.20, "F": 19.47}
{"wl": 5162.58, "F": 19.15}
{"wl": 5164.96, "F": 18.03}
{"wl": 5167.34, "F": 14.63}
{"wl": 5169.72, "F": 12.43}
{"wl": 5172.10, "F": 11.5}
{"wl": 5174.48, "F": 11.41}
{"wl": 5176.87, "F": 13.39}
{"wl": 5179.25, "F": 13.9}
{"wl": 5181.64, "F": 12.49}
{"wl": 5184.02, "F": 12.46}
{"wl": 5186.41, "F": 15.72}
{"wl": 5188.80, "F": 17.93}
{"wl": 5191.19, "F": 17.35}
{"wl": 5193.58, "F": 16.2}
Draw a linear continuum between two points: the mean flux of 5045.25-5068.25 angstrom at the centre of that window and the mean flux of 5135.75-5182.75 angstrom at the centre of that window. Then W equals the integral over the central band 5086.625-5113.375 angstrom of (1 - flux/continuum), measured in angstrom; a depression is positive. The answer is 1.63 angstrom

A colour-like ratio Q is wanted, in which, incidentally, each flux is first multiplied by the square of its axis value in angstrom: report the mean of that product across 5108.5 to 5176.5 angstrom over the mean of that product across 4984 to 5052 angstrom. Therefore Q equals 1.0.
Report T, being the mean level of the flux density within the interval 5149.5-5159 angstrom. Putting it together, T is 16.1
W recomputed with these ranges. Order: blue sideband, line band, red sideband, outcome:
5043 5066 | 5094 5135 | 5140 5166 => 3.6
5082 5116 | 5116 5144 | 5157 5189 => -2.0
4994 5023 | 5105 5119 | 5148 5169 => 0.4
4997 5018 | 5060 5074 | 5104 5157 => -0.7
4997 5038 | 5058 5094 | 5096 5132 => -2.0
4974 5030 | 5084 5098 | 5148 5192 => -0.5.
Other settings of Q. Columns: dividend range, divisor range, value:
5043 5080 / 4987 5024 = 1.06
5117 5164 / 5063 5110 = 1.07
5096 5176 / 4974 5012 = 1.03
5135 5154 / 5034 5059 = 1.06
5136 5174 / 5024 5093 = 1.03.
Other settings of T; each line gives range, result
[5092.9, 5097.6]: 16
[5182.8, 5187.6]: 14.1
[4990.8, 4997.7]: 17.5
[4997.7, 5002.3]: 16.1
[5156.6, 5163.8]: 18.8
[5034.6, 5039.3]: 16.4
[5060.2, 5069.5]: 16.9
